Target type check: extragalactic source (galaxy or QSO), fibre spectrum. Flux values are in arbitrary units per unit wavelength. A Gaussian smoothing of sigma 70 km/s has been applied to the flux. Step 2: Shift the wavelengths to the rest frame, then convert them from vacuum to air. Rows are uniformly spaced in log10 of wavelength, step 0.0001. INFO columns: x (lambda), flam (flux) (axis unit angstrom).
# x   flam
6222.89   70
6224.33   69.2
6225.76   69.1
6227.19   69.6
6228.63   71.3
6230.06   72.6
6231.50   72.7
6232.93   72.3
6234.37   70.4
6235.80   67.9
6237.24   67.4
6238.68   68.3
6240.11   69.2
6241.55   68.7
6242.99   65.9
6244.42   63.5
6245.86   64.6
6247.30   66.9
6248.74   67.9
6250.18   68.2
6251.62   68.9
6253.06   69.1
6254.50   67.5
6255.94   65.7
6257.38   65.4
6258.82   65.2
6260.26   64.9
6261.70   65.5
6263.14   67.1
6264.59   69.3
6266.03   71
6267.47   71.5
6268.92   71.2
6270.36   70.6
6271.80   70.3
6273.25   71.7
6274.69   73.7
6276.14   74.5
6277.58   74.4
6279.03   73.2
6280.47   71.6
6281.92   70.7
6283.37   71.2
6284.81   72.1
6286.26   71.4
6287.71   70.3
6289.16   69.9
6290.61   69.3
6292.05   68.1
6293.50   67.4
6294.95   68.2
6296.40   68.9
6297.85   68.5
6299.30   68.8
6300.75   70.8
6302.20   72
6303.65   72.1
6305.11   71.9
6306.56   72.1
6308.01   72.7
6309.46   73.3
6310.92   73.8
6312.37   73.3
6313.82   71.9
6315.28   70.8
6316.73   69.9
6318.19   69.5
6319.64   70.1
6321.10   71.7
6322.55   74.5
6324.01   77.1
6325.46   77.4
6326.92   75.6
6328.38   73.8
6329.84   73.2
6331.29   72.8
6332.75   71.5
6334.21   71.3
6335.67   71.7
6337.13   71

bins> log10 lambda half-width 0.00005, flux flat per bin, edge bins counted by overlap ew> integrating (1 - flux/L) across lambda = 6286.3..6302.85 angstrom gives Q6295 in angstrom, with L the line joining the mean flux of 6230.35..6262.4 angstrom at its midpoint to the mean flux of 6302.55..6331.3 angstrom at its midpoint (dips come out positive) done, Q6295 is 0.4 angstrom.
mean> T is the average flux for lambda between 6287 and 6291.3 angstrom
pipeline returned 69.8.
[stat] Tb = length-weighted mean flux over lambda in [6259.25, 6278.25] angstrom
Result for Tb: 70.4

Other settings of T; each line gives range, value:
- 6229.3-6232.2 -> 72.6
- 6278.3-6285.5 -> 71.8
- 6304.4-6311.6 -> 72.8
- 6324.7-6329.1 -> 75.6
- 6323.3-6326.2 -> 77.3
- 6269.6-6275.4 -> 71.6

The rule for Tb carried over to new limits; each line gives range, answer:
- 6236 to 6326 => 70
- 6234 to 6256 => 67.5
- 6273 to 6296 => 71.1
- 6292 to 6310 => 70.4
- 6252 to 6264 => 66.4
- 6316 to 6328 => 73.2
